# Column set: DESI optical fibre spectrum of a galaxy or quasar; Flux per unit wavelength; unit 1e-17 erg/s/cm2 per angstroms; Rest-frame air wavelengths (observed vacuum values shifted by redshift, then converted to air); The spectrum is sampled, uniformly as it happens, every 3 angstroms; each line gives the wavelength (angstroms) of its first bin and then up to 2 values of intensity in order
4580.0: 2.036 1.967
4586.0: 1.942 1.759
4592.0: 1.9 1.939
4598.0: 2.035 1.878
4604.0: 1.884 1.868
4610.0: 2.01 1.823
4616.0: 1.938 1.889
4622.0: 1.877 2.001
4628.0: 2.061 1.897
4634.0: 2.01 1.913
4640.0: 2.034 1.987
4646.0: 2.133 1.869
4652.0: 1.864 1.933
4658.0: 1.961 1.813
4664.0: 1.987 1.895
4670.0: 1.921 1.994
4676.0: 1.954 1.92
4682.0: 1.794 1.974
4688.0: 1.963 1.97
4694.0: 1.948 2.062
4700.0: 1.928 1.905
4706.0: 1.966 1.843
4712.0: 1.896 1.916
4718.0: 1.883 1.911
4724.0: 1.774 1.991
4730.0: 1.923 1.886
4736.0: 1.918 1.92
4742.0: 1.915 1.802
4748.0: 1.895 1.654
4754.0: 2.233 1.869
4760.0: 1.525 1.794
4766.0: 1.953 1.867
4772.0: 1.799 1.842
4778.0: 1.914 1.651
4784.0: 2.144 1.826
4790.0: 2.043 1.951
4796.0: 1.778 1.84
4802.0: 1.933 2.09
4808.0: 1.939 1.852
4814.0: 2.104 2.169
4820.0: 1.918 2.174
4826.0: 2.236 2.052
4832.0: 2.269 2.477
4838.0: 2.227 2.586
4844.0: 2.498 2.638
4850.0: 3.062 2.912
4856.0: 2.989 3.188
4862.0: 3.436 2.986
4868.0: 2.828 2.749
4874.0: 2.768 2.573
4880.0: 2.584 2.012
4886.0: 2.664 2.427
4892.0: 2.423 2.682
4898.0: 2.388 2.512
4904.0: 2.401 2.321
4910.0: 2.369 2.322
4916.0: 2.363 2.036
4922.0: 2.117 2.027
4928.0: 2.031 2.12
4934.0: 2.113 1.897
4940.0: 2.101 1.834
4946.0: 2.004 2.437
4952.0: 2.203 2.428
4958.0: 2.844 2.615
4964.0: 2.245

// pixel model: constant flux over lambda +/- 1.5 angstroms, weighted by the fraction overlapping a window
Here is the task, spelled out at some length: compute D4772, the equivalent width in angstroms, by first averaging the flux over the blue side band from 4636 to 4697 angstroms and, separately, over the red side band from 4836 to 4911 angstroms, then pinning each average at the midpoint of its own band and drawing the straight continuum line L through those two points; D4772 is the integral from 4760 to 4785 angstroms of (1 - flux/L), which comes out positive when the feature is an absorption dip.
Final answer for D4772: 5.0 angstroms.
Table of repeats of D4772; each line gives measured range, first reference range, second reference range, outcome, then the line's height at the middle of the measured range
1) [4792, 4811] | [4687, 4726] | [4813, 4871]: 3.7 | 2.38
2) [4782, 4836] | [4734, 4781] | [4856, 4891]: 5.2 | 2.25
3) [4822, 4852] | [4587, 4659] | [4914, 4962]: -4.6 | 2.11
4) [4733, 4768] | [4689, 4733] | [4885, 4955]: 2.1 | 1.98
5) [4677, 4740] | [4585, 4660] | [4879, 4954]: 3.4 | 2.03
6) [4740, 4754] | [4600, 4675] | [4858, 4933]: 2.0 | 2.17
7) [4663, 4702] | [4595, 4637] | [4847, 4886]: 4.1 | 2.17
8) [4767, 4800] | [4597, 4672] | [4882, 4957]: 3.5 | 2.1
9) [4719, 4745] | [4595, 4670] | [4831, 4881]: 4.6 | 2.3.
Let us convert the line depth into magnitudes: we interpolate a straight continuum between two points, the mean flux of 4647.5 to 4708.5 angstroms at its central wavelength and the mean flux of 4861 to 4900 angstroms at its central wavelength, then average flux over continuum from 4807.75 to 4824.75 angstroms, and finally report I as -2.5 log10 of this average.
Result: 0.187 mag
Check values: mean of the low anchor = 1.93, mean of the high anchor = 2.64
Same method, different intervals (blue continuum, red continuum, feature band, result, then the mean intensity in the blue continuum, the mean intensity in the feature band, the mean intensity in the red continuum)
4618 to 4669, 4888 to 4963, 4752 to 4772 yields 0.124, 1.95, 1.86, 2.28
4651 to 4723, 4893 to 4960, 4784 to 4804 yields 0.084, 1.92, 1.92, 2.26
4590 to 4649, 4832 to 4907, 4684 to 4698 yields 0.089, 1.95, 1.98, 2.65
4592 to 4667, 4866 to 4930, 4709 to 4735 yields 0.113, 1.94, 1.89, 2.41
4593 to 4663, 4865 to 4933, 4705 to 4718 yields 0.100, 1.94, 1.9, 2.41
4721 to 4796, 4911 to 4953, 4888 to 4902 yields -0.202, 1.88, 2.49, 2.12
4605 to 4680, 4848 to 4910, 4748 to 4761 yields 0.239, 1.94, 1.84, 2.69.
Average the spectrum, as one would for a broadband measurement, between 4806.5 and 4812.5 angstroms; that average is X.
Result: 1.9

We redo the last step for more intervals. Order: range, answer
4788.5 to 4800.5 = 1.9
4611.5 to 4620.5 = 1.88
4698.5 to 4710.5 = 1.91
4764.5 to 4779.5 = 1.88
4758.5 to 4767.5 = 1.76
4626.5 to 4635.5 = 1.99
